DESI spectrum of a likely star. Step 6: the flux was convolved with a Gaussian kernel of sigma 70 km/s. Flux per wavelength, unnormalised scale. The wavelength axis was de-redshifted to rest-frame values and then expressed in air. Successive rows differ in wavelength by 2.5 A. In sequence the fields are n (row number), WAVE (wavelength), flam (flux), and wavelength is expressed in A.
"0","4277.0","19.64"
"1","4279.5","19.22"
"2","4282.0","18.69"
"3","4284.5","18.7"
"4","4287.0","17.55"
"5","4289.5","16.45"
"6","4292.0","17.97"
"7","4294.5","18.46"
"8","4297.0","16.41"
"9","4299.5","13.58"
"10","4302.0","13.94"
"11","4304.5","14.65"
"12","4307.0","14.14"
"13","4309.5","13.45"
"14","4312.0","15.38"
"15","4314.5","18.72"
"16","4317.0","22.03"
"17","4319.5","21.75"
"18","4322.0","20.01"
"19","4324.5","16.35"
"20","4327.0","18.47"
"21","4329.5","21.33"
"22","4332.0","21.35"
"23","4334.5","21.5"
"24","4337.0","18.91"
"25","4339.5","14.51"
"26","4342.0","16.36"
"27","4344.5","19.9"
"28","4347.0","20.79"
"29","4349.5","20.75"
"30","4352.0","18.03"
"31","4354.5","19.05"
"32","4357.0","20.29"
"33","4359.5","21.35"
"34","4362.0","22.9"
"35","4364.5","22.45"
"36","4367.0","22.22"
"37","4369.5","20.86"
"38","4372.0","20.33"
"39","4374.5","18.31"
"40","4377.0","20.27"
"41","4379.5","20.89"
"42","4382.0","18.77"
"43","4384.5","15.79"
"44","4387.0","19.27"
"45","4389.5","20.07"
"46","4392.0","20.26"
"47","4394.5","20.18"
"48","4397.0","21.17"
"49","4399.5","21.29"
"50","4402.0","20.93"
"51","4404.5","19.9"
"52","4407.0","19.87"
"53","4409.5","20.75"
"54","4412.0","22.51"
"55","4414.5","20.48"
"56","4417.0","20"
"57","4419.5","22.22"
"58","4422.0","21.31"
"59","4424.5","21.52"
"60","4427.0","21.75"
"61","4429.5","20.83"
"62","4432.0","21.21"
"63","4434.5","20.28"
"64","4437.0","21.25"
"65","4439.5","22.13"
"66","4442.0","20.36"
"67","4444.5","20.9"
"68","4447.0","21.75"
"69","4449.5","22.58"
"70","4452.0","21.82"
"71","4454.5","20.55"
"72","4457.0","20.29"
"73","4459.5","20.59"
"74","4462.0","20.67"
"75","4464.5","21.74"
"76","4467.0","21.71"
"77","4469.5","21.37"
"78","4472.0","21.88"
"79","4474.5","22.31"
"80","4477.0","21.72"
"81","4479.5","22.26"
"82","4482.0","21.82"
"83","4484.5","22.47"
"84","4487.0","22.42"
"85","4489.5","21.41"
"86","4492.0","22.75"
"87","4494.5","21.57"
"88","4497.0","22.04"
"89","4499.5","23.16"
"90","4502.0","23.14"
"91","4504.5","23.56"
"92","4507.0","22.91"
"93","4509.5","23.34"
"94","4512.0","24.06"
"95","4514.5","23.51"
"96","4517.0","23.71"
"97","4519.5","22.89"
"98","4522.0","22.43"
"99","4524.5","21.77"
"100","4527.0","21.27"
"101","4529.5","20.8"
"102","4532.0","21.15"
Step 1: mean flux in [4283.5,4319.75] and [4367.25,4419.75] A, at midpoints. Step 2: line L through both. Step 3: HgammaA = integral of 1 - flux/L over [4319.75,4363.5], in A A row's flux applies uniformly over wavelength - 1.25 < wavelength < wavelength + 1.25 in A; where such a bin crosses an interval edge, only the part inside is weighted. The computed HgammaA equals -3.2 A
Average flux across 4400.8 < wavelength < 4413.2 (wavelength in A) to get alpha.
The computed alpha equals 20.8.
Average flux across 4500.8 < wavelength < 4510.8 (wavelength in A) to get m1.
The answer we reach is 23.2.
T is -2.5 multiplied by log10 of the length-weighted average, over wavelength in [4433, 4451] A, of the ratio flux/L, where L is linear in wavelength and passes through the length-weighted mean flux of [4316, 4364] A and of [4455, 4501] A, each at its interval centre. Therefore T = 0.00 mag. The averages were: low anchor 19.8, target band 21.3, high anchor 21.8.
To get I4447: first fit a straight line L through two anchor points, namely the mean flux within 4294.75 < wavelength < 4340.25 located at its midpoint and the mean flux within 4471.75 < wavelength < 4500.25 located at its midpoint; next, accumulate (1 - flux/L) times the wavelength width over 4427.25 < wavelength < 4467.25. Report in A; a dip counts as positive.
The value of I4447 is -0.1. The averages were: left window 17.6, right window 22.1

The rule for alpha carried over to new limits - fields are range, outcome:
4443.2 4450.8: 21.7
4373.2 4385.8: 18.8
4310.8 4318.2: 18.7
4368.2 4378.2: 20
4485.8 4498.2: 22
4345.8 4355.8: 19.7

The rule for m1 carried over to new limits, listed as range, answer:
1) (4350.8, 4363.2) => 20.3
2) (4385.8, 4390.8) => 19.7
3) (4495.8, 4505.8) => 23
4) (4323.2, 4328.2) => 17.4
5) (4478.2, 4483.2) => 22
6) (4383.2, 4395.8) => 19.1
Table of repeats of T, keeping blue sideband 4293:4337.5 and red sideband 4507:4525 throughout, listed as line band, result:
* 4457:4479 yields 0.020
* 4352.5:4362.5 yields -0.089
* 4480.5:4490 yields 0.012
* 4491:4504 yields 0.003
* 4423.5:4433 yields -0.027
